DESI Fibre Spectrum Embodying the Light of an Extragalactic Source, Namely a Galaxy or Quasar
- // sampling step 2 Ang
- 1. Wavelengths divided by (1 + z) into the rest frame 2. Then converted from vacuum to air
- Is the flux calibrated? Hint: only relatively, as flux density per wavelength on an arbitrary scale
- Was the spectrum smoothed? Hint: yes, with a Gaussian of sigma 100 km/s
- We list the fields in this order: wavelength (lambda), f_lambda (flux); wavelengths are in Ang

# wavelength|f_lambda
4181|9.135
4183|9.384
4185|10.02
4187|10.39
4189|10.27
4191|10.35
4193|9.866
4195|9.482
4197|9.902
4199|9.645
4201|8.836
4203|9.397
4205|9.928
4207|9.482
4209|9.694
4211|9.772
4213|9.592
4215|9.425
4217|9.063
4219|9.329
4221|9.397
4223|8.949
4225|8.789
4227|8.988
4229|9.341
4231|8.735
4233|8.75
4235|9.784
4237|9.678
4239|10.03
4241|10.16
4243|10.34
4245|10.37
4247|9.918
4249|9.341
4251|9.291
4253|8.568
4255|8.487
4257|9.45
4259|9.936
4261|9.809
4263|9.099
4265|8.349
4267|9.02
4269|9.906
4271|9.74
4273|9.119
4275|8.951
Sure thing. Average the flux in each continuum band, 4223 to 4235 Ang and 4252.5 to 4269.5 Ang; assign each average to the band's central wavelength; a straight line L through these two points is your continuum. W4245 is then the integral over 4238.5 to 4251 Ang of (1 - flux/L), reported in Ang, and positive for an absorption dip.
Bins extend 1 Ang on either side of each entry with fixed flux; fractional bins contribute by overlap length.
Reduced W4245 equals -1.2 Ang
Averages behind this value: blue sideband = 8.99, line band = 9.97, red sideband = 9.18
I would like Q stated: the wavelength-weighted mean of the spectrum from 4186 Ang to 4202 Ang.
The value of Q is 9.84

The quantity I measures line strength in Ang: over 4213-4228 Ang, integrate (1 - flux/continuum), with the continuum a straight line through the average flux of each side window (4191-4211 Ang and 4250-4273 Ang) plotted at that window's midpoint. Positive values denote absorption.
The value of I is 0.5 Ang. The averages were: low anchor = 9.63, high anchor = 9.24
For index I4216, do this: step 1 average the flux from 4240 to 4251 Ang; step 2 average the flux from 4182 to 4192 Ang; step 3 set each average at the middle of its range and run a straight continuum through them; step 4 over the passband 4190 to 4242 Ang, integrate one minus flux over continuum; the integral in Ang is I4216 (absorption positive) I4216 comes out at 2.8 Ang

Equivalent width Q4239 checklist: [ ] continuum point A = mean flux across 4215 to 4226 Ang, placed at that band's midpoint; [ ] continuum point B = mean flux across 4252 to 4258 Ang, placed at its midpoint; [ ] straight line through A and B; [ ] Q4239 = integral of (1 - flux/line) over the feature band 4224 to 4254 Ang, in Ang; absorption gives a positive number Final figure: -1.7 Ang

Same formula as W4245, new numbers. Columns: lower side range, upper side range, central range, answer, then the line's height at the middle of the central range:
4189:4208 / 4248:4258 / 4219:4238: 0.3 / 9.32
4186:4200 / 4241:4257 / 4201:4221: 0.7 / 9.83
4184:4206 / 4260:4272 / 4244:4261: 0.0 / 9.42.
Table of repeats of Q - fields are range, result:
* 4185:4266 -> 9.51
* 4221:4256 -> 9.38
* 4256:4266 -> 9.33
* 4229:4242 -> 9.51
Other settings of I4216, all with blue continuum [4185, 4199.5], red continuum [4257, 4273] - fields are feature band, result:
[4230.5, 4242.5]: 0.0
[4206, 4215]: 0.2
